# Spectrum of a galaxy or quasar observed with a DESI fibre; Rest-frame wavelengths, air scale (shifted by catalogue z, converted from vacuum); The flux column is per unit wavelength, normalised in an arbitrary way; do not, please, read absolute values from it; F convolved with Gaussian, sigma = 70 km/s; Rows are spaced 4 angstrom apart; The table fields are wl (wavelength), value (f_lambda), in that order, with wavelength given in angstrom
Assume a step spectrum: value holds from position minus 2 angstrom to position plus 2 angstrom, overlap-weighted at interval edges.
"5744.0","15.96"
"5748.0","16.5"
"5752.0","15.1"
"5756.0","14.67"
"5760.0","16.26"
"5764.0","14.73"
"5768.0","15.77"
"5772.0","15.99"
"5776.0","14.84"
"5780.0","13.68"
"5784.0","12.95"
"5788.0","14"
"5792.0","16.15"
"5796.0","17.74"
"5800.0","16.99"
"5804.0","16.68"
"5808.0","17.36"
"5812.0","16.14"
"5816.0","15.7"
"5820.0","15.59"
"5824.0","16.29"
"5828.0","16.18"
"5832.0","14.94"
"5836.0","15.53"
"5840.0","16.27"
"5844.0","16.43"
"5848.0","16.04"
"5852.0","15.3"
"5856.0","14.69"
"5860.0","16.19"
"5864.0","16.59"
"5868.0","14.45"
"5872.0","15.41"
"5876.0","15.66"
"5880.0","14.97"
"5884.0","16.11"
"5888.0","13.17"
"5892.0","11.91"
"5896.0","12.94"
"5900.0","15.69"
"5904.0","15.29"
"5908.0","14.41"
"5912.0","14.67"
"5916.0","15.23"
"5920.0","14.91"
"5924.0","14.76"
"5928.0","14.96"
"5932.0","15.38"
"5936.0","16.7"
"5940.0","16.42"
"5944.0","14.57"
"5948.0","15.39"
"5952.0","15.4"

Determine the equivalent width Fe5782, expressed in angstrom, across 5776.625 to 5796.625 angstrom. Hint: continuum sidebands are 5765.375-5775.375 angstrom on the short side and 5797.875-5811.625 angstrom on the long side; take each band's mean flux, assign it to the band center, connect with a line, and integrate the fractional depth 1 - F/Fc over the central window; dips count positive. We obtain 1.92 angstrom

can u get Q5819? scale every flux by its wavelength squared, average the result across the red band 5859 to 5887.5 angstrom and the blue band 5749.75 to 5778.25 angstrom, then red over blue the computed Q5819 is 1.05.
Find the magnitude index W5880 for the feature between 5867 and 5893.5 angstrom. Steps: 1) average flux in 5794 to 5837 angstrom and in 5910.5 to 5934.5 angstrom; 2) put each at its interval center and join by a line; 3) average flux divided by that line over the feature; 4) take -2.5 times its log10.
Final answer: 0.07 mag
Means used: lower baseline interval 16.3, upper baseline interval 15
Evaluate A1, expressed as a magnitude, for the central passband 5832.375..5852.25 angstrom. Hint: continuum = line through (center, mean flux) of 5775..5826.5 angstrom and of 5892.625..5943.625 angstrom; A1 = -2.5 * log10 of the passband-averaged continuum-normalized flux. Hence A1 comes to -0.03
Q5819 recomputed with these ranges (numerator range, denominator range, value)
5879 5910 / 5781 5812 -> 0.93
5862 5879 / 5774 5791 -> 1.14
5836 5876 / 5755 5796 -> 1.07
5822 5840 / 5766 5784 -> 1.09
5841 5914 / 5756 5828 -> 0.99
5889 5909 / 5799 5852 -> 0.89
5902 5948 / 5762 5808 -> 1.03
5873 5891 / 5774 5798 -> 1.03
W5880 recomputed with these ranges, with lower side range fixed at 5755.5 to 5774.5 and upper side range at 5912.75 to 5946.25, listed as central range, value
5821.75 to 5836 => -0.021 mag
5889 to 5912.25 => 0.096 mag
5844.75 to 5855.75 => -0.012 mag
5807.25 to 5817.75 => -0.056 mag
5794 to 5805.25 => -0.112 mag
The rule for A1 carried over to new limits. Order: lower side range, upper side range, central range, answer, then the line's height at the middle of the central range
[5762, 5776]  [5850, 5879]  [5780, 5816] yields -0.03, 15.4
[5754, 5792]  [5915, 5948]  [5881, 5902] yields 0.09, 15.2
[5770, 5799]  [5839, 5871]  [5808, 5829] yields -0.05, 15.4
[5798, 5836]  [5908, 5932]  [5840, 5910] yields 0.03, 15.5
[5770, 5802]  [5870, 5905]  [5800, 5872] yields -0.07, 14.9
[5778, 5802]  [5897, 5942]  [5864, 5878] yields -0.01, 15.3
